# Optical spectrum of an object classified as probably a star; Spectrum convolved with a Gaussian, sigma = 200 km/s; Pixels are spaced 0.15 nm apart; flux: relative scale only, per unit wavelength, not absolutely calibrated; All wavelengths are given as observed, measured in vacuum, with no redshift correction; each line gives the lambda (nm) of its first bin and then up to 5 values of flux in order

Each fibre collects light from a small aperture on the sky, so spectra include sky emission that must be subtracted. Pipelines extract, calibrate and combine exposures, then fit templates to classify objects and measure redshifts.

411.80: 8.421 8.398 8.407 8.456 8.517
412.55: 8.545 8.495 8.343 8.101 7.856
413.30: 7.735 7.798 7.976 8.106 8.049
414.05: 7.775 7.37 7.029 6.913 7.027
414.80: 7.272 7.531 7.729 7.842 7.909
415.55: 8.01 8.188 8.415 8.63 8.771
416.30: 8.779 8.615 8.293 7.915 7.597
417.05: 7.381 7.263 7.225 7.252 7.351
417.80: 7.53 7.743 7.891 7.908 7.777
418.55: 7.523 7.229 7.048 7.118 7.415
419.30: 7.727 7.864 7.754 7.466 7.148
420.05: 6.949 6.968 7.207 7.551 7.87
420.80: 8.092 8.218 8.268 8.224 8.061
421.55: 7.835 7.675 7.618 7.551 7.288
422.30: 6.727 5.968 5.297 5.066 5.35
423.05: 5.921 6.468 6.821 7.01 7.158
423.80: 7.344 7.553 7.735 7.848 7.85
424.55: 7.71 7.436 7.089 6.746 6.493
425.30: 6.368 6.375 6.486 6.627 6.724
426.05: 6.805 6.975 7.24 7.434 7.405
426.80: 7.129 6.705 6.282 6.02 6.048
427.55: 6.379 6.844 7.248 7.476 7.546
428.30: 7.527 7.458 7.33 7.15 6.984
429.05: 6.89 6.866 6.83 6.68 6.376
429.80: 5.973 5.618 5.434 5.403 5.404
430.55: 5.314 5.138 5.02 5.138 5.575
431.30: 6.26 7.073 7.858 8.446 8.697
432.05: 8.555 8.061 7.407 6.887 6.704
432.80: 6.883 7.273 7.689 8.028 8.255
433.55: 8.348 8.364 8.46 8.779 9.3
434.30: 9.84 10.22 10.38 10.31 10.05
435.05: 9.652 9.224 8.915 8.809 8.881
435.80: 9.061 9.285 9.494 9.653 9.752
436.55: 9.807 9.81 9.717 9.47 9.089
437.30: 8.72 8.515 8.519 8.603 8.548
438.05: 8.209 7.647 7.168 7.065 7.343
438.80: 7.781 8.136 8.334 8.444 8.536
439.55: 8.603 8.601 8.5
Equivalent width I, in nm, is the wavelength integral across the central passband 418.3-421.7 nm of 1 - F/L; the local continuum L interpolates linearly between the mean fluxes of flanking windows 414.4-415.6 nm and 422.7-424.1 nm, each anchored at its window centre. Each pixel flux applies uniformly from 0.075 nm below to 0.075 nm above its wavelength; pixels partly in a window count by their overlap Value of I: -0.31 nm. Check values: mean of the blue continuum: 7.51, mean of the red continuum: 6.61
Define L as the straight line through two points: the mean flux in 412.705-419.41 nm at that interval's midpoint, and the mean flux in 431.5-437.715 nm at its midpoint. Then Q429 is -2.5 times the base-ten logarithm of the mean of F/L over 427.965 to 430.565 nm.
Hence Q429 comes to 0.28 mag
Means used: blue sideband 7.76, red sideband 8.8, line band 6.58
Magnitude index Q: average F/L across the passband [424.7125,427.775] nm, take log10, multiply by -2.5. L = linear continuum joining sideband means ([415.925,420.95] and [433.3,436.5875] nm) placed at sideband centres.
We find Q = 0.25 mag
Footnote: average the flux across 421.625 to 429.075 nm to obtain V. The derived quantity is 6.9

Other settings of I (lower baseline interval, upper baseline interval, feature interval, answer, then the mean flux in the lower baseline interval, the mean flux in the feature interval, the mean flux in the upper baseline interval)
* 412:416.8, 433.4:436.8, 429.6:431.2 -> 0.63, 8.01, 5.48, 9.36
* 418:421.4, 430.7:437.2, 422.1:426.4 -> 0.60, 7.61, 6.77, 8.44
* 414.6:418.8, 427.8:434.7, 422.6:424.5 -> 0.19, 7.81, 6.79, 7.28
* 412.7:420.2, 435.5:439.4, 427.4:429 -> 0.22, 7.72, 7.14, 8.68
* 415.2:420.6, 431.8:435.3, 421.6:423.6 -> 0.36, 7.7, 6.54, 8.58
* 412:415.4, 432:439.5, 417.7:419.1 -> 0.09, 7.86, 7.52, 8.64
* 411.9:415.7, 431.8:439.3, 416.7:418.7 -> 0.12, 7.89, 7.55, 8.64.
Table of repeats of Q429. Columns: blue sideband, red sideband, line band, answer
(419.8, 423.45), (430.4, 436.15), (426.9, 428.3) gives 0.12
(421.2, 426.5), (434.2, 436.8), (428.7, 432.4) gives 0.28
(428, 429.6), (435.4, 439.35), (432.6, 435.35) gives -0.09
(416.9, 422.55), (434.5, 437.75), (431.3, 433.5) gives 0.17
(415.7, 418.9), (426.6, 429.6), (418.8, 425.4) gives 0.03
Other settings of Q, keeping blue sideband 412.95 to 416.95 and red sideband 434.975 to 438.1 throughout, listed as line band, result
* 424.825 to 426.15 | 0.271 mag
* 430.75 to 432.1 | 0.271 mag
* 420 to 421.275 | 0.072 mag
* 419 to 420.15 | 0.101 mag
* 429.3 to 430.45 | 0.418 mag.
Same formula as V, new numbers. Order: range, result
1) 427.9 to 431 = 6.4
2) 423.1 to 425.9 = 7.04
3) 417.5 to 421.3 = 7.58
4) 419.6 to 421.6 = 7.68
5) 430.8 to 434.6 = 7.8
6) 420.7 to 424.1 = 7.09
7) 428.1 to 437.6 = 7.9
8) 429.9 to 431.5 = 5.56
